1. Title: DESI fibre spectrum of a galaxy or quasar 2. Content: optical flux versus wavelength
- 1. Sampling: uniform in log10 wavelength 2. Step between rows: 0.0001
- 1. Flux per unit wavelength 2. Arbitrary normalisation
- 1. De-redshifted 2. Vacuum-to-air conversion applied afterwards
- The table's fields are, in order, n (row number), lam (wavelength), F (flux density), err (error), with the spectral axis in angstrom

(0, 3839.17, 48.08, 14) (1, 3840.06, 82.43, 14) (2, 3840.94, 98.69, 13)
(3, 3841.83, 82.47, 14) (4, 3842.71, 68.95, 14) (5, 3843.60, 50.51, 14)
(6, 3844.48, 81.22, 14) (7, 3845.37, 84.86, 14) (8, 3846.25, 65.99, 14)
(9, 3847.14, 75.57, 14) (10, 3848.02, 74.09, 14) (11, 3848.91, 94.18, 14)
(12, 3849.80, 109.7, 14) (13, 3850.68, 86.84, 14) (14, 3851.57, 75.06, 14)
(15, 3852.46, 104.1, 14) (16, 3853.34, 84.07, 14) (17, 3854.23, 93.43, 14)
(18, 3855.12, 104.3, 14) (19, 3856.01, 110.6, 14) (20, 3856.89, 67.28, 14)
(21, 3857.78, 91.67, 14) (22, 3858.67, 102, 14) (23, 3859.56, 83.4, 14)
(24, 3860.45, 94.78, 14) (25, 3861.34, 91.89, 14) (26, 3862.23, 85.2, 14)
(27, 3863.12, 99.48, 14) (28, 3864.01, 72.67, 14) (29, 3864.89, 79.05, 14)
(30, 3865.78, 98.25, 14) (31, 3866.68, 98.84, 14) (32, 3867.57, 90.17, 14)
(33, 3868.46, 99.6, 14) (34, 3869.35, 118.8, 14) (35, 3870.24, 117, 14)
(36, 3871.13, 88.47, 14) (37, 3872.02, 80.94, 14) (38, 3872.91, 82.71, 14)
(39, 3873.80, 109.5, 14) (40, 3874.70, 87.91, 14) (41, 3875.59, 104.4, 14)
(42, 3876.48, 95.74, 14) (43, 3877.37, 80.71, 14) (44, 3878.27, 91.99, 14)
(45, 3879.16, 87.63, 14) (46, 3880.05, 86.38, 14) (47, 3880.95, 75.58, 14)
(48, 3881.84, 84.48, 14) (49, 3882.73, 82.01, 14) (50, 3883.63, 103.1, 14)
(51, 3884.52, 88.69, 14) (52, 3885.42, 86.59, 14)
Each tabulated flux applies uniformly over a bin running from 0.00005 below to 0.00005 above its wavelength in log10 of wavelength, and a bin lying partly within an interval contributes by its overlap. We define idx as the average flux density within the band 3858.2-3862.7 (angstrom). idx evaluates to 91.4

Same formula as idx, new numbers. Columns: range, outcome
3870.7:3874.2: 90.3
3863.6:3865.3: 76.3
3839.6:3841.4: 89.9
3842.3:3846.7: 70.3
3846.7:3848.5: 75.3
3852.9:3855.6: 94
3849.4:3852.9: 93.8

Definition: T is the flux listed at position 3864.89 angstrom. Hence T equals 79.05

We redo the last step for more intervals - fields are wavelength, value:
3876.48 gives 95.74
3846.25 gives 65.99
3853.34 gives 84.07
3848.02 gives 74.09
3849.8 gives 109.7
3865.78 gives 98.25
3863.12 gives 99.48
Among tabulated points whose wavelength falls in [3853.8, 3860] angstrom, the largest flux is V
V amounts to 110.6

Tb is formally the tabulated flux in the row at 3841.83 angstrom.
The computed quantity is 82.47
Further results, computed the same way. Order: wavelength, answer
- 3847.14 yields 75.57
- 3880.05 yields 86.38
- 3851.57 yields 75.06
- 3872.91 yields 82.71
